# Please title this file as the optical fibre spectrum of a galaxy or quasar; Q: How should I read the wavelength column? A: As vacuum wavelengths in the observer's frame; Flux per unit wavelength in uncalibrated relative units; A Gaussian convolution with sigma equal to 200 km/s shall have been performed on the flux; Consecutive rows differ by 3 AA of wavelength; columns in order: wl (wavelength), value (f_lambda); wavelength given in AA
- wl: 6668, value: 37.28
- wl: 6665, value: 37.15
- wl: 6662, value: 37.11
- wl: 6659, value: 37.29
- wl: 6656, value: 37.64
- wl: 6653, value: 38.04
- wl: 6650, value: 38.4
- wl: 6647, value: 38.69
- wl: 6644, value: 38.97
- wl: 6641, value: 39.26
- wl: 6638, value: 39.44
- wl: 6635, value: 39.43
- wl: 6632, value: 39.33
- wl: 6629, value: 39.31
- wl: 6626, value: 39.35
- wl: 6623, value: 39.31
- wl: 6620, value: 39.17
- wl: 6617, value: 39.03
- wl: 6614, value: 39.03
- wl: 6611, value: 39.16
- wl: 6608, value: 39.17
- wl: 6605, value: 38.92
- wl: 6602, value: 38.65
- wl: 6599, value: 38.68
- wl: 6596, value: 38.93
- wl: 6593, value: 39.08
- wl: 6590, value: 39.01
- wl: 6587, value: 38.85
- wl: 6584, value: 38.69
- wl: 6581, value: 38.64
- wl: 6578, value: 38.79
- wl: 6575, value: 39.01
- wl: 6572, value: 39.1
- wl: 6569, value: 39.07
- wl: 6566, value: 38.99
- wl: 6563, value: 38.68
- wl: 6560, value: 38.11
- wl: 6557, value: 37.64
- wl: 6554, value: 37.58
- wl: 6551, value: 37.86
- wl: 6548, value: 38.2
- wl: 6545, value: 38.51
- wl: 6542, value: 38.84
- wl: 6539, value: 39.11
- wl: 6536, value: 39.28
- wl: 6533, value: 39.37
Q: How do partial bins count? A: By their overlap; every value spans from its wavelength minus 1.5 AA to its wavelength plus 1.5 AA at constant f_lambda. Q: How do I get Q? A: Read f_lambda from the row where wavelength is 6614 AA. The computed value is 39.03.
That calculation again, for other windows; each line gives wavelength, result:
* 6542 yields 38.84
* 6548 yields 38.2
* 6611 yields 39.16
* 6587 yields 38.85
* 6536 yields 39.28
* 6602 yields 38.65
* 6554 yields 37.58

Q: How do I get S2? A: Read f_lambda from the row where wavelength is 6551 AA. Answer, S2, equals 37.86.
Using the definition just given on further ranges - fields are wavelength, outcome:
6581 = 38.64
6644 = 38.97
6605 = 38.92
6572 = 39.1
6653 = 38.04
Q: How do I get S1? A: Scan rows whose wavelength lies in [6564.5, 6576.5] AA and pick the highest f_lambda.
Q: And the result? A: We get 39.1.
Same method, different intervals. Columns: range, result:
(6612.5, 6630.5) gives 39.35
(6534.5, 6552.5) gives 39.28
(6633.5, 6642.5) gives 39.44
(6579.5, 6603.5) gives 39.08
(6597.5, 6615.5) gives 39.17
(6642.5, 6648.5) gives 38.97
